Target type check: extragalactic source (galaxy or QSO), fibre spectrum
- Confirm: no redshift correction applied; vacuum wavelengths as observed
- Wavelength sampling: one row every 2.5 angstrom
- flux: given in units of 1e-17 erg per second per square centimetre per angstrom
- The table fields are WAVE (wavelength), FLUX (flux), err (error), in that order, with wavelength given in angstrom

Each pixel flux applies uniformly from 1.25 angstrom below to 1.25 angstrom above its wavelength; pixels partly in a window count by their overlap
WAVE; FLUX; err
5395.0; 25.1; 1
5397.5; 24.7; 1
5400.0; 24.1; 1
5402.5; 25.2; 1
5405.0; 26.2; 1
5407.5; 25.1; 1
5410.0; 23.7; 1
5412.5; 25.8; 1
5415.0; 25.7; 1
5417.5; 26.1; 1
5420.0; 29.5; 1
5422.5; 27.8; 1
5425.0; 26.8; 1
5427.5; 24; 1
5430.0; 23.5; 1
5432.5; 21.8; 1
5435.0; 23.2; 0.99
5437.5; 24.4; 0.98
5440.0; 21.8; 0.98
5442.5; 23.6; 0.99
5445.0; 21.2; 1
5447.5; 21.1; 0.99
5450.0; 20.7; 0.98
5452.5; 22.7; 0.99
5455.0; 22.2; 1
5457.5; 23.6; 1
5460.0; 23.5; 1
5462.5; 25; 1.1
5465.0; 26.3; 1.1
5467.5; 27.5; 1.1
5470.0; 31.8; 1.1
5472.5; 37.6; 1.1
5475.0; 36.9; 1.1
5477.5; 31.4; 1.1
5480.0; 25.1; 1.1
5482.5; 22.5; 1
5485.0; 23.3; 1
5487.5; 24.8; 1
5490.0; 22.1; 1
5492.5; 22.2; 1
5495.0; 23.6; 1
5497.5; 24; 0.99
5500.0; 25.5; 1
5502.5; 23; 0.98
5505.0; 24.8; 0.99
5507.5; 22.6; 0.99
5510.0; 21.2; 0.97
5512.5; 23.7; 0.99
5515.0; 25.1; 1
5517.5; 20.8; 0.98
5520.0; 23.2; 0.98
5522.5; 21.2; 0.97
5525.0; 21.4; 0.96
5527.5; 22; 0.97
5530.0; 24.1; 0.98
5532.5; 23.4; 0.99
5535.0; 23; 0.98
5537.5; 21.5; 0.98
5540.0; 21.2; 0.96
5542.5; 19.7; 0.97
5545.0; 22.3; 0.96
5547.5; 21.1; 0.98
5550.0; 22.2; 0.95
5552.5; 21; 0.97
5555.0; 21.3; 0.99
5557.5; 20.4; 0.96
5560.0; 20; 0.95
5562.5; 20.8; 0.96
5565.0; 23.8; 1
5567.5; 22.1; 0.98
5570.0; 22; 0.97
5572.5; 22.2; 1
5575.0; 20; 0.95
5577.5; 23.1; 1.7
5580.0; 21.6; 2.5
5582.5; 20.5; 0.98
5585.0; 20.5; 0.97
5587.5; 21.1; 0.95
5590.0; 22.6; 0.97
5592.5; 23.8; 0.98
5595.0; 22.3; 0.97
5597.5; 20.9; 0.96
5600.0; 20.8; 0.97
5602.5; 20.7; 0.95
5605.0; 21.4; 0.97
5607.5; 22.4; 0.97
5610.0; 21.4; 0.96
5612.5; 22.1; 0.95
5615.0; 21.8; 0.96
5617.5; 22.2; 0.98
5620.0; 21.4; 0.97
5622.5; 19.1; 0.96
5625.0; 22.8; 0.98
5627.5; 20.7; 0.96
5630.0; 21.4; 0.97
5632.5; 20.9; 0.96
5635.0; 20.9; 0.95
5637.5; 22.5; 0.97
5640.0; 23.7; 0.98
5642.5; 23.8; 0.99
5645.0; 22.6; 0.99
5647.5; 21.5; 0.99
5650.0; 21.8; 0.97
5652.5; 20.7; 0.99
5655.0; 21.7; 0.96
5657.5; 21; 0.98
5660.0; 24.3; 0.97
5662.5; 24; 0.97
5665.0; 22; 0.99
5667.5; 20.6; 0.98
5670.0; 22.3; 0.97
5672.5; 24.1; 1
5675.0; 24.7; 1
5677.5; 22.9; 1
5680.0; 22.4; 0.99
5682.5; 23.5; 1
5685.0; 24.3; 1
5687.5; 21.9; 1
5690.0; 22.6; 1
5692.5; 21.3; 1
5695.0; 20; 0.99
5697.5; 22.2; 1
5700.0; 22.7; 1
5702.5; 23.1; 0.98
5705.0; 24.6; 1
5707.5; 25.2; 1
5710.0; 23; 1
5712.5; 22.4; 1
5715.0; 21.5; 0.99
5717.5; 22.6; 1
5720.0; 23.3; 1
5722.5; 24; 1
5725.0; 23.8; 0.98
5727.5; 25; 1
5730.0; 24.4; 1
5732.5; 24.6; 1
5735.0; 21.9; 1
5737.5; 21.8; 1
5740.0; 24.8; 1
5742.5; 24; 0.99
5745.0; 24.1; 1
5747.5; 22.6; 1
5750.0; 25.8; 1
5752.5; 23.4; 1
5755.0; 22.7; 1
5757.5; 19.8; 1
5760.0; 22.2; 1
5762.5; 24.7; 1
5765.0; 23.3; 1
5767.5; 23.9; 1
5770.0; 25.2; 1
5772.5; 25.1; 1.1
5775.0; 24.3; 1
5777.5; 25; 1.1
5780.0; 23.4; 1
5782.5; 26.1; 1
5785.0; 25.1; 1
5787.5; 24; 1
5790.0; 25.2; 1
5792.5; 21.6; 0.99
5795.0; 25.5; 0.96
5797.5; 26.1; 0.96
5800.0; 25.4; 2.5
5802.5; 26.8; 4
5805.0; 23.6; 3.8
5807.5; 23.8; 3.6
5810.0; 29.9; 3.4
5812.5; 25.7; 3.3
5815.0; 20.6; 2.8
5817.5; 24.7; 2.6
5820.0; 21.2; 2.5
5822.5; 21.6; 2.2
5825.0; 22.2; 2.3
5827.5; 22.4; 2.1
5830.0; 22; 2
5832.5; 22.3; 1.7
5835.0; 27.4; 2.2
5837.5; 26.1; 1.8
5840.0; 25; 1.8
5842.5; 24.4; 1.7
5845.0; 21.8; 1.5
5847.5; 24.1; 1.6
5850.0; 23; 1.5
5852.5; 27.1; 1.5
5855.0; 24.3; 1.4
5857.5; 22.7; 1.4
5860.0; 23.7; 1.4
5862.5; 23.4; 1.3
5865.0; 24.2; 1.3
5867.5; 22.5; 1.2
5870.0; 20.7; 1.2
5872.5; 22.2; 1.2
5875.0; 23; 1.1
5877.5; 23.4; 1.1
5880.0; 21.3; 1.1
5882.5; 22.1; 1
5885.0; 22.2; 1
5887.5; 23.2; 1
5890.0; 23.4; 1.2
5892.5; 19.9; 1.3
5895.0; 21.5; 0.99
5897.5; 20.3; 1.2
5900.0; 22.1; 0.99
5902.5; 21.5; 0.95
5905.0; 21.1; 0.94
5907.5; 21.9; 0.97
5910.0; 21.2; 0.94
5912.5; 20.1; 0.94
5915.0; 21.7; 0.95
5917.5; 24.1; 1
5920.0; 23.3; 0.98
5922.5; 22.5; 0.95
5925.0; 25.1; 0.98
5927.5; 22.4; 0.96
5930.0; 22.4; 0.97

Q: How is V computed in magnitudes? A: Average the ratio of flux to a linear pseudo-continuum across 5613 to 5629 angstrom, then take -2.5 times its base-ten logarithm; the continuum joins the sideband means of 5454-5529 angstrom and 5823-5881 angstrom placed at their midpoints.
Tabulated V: 0.14 mag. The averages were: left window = 24.9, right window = 23.4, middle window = 21.4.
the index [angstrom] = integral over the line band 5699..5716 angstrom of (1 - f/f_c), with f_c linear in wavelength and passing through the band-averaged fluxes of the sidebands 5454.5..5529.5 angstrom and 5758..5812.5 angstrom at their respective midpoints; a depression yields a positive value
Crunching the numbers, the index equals 1.05 angstrom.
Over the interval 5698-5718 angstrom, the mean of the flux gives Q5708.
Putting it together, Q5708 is 23.1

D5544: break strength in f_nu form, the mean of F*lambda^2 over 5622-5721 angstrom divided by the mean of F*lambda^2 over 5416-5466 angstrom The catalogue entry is 1.0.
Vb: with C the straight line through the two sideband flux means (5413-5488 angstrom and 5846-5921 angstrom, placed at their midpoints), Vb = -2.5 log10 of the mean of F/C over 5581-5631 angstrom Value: 0.14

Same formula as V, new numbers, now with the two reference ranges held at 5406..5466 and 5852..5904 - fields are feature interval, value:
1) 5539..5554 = 0.120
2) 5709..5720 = 0.031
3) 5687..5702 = 0.065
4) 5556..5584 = 0.104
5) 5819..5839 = -0.023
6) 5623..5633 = 0.103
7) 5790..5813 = -0.115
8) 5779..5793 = -0.070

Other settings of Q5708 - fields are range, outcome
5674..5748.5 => 23.2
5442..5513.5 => 25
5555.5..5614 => 21.6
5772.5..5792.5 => 24.6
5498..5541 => 22.8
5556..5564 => 20.5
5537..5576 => 21.4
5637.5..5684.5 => 22.7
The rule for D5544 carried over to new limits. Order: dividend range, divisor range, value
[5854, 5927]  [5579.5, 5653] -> 1.13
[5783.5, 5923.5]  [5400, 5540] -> 1.09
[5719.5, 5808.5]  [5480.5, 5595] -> 1.17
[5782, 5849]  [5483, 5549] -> 1.19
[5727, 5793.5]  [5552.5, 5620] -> 1.17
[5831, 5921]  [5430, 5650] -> 1.12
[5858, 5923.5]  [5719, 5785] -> 0.98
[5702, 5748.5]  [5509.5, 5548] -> 1.14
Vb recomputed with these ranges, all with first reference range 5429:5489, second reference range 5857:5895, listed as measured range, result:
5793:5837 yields -0.059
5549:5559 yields 0.163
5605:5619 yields 0.108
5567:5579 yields 0.123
